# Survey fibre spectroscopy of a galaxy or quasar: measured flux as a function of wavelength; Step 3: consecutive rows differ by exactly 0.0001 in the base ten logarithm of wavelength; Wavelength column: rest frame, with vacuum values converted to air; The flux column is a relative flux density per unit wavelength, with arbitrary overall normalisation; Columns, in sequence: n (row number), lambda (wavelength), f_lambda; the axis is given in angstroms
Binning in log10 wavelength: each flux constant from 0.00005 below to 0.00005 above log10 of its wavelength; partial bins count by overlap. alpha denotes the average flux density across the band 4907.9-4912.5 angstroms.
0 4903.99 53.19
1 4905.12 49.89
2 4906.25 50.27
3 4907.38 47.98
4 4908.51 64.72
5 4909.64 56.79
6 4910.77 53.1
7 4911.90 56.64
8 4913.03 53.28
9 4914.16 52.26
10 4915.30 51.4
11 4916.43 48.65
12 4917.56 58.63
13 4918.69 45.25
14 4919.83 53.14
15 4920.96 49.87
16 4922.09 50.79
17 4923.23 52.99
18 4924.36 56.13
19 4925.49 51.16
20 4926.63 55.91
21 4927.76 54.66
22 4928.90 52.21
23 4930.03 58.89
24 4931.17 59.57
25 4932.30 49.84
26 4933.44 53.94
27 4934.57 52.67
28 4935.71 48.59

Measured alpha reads 57.7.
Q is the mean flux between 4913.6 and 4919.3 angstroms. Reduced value 51.2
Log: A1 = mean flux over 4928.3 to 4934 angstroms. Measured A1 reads 54.9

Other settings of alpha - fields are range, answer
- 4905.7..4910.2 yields 55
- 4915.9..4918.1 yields 53.7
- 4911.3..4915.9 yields 53.3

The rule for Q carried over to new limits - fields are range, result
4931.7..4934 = 52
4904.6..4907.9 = 49.4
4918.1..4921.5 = 49.5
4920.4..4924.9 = 52.4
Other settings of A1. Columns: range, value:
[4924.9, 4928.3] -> 54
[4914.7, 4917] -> 50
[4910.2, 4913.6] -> 54.4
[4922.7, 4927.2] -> 54.1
